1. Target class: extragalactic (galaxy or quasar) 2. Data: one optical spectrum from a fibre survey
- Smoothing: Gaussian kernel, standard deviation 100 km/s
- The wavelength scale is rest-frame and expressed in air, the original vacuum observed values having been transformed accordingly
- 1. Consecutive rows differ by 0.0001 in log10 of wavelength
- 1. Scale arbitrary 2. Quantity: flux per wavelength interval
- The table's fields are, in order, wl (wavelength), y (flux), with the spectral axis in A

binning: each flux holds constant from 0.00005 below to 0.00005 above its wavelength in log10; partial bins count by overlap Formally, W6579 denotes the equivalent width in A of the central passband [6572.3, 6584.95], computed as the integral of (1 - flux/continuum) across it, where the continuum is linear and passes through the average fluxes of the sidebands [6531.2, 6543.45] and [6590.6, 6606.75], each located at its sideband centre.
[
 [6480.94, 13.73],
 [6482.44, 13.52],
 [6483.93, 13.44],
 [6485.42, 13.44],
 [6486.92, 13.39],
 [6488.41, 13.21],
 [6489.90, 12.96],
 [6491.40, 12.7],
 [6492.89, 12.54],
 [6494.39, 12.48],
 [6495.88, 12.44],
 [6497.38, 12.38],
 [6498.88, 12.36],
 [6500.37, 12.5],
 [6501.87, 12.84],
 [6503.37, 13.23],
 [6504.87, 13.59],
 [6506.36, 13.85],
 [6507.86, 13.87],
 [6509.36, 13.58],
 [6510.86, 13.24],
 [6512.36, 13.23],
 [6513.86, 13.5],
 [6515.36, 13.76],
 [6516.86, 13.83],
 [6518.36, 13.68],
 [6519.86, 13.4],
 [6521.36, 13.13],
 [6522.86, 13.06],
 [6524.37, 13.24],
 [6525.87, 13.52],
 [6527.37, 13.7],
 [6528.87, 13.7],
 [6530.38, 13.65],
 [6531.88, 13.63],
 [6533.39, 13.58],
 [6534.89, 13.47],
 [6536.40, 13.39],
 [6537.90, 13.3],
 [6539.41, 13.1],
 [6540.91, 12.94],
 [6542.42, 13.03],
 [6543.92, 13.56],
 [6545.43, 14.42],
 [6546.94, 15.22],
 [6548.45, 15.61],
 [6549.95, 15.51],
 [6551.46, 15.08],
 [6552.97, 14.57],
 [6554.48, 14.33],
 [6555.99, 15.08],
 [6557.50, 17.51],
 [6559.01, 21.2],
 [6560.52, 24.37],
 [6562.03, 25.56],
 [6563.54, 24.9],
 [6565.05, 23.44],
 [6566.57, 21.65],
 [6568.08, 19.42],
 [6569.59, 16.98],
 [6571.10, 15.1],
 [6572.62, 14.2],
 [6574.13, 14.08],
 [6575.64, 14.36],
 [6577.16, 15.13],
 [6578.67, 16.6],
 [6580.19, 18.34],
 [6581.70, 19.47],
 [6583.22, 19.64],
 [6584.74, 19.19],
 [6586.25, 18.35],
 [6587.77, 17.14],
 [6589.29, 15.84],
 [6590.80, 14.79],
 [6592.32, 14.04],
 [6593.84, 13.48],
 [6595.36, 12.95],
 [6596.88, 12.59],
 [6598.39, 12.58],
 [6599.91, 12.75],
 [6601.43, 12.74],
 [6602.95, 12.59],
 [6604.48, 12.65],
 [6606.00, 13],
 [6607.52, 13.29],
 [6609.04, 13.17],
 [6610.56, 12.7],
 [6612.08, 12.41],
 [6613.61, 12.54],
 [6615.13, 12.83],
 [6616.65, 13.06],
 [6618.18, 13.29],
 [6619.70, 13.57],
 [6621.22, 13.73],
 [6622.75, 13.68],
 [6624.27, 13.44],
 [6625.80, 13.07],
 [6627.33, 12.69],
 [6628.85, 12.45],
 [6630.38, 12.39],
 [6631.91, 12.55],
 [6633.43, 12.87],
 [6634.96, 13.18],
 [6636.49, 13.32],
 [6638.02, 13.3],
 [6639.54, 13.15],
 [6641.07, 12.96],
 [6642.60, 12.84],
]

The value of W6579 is -3.5 A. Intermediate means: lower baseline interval 13.3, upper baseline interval 13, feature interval 16.8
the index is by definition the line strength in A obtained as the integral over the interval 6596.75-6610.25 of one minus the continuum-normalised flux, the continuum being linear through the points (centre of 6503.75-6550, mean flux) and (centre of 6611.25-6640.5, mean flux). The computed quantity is 0.4 A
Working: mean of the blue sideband 13.7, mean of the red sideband 13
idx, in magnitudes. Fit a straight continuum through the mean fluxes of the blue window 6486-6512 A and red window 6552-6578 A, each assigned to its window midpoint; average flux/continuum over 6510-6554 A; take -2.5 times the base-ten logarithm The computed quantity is 0.14 mag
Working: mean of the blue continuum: 13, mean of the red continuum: 18.3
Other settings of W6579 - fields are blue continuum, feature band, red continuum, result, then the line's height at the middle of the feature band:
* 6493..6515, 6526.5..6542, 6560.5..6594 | 1.7 A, 15.1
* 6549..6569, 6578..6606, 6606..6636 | 1.4 A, 16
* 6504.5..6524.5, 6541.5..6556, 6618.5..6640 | -1.3 A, 13.4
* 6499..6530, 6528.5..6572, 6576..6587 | -1.5 A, 15.8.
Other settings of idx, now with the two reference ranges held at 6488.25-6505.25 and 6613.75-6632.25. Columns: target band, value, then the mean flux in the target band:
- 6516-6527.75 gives -0.05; 13.4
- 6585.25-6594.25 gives -0.21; 15.8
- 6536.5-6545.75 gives -0.04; 13.4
